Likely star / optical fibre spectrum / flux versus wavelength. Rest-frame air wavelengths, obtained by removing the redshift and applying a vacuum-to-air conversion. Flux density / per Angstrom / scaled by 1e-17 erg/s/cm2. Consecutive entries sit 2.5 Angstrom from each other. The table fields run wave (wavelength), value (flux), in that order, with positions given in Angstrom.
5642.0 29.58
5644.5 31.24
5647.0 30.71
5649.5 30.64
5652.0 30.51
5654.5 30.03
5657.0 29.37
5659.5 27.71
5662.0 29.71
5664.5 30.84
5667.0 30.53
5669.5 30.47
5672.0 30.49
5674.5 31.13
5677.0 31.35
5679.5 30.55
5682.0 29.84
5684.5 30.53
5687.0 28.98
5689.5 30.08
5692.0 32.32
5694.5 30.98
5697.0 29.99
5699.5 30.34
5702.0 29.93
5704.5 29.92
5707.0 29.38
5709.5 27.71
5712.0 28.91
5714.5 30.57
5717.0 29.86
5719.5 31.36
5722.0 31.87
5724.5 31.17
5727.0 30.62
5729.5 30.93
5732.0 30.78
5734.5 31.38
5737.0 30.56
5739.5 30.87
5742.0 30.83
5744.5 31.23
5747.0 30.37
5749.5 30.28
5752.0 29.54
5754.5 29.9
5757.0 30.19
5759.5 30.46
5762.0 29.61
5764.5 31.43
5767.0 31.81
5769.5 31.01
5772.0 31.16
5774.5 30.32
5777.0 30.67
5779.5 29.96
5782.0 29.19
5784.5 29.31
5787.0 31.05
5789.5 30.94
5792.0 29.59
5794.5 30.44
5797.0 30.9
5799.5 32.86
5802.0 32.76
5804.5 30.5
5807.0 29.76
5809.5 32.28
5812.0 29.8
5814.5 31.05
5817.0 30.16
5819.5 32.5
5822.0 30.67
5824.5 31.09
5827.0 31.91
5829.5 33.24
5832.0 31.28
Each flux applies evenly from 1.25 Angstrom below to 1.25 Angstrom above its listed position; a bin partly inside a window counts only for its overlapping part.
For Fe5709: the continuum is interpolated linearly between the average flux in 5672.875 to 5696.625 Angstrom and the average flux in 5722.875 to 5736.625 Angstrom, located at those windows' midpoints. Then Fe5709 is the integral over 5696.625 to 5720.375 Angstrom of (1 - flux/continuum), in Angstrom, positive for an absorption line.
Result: 0.8 Angstrom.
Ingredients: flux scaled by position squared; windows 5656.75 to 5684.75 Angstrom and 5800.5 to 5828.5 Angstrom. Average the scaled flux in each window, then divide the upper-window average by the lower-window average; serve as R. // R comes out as 1.1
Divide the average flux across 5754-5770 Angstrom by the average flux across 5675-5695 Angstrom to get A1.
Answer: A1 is 1.0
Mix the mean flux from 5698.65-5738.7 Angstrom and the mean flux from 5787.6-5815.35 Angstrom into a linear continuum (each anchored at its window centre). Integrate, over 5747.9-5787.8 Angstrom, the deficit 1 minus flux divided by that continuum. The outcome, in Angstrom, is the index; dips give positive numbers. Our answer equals 0.47 Angstrom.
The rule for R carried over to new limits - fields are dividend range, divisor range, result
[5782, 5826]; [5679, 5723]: 1.06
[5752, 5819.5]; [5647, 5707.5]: 1.05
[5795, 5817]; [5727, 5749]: 1.03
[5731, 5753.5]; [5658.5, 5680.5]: 1.04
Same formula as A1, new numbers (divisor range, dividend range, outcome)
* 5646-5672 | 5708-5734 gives 1.01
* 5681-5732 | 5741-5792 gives 1.01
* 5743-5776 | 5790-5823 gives 1.01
